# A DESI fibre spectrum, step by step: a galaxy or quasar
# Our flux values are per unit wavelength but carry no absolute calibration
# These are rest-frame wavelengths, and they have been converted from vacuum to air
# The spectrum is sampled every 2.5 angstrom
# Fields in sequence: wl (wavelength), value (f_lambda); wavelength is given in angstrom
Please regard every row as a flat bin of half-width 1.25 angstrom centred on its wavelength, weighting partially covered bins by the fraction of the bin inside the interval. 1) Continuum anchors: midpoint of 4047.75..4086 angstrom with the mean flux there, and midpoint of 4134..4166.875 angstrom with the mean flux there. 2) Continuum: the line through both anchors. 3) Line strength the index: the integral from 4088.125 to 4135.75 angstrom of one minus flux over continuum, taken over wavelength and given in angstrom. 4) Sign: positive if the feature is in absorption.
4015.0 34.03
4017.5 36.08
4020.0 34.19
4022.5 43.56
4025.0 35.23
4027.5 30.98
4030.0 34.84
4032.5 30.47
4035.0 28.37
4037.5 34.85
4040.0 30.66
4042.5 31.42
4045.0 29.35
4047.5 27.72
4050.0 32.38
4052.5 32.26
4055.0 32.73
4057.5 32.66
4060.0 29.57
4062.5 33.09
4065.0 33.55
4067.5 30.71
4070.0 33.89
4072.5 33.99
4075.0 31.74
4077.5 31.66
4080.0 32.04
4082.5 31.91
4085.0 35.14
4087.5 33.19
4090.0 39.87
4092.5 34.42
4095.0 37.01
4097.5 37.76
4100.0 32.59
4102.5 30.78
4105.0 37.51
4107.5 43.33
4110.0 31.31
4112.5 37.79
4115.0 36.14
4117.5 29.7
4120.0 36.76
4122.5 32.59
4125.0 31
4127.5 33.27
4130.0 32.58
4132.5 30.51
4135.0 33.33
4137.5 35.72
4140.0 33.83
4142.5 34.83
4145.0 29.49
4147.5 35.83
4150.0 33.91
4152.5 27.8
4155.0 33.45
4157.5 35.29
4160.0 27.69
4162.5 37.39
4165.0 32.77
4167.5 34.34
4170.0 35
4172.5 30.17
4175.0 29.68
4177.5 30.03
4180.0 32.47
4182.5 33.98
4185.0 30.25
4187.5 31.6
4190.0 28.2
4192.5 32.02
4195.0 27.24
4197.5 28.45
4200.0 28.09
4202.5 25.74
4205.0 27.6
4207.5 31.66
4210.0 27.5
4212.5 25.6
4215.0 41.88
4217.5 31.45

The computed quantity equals -2.7 angstrom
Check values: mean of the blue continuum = 32.3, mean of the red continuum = 33.2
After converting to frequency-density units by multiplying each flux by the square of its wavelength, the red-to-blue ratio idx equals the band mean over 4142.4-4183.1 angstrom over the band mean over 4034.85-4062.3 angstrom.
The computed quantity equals 1.10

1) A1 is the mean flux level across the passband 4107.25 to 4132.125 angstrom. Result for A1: 34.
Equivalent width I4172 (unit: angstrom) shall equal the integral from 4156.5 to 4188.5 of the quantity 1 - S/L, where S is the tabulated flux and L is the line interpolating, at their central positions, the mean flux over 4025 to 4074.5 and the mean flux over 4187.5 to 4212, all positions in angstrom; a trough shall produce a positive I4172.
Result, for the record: -3.5 angstrom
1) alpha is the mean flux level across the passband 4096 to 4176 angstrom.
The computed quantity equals 33.6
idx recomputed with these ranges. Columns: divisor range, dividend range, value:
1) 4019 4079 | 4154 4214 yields 1.01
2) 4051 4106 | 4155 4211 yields 0.97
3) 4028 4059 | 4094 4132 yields 1.14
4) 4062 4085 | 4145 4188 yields 1.04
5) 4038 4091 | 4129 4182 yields 1.06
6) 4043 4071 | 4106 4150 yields 1.11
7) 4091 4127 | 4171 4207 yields 0.89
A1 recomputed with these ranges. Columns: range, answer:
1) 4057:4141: 33.9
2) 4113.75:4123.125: 33.9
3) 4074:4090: 33.2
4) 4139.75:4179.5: 32.6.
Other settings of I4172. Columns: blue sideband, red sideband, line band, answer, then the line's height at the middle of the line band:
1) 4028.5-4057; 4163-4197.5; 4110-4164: -3.2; 31.4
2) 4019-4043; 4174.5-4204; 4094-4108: -1.9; 31.9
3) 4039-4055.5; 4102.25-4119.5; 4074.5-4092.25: -0.1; 33.5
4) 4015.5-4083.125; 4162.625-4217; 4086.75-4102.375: -1.7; 32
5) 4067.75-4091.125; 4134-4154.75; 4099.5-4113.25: -0.9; 33.4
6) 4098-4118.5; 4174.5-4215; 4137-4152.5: -0.2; 32.8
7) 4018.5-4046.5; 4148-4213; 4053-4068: 0.2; 32.6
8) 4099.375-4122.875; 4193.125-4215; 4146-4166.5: -0.7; 31.9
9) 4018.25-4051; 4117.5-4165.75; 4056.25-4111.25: -2.0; 32.8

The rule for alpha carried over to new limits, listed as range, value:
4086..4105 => 35.2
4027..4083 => 31.8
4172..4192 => 30.9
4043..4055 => 30.7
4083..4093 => 35.5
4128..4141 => 33.2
